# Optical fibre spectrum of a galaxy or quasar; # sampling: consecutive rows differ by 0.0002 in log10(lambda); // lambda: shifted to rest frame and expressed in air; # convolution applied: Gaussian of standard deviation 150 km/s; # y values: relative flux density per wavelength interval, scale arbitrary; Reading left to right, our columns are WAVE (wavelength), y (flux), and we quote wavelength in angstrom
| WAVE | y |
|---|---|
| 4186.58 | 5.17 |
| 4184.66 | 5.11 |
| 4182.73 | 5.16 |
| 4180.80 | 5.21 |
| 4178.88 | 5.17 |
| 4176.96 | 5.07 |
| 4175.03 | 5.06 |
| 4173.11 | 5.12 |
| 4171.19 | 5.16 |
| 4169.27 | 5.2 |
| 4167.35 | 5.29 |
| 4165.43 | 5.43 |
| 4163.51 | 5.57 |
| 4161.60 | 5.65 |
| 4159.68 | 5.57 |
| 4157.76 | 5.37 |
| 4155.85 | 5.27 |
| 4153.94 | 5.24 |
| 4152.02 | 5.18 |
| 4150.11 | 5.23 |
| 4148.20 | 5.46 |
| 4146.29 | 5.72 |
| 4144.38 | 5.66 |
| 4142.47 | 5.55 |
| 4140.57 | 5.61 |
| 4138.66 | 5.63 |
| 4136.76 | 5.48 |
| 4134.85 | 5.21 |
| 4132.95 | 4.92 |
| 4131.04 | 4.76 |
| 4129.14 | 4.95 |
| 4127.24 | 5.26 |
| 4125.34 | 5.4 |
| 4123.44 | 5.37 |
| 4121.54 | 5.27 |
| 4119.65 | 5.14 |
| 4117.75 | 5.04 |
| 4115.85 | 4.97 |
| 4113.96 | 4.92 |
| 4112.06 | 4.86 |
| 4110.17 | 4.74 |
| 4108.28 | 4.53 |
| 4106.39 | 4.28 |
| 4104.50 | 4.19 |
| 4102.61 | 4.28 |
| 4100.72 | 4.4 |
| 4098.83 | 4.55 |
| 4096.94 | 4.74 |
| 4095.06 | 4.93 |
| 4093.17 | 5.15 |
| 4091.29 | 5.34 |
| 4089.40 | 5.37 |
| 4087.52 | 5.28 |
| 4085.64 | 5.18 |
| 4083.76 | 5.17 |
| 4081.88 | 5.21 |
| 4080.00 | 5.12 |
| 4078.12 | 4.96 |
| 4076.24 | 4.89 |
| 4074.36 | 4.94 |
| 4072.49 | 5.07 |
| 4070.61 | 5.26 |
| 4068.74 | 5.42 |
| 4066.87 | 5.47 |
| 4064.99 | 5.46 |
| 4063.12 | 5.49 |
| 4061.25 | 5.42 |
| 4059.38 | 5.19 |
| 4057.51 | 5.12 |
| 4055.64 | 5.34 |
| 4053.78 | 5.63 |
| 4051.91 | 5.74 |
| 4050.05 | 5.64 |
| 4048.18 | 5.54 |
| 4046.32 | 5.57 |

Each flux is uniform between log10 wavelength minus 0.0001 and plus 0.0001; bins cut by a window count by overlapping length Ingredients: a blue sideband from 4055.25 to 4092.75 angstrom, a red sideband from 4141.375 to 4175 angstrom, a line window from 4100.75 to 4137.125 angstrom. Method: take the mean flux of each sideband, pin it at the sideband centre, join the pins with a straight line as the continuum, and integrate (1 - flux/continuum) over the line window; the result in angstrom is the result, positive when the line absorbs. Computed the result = 2.8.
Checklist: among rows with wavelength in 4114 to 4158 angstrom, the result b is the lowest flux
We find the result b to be 4.76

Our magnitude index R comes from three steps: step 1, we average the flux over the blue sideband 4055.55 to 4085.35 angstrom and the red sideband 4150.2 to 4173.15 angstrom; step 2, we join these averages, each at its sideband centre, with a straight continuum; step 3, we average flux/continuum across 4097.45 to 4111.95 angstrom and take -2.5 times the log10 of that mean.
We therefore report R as 0.18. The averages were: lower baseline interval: 5.22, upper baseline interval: 5.34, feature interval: 4.46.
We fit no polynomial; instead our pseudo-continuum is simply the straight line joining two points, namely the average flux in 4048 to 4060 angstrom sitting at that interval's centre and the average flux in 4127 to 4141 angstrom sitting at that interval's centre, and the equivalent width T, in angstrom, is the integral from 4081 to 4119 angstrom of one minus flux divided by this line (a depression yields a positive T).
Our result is 3.28 angstrom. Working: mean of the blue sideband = 5.46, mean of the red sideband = 5.21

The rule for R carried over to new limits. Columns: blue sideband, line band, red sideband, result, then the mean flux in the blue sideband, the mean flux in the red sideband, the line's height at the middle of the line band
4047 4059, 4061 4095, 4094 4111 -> -0.05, 5.49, 4.52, 5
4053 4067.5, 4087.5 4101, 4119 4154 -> 0.08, 5.39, 5.32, 5.36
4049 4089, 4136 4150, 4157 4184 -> -0.06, 5.29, 5.28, 5.28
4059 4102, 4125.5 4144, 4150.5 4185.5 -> -0.01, 5.12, 5.27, 5.21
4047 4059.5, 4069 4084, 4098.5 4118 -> 0.00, 5.48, 4.6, 5.11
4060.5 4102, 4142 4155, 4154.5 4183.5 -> -0.04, 5.12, 5.29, 5.25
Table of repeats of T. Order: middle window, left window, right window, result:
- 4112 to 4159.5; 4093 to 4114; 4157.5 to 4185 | -3.39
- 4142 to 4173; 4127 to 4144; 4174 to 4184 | -1.16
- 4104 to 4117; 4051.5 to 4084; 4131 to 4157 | 1.62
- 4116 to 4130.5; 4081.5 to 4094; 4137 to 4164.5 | 0.54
